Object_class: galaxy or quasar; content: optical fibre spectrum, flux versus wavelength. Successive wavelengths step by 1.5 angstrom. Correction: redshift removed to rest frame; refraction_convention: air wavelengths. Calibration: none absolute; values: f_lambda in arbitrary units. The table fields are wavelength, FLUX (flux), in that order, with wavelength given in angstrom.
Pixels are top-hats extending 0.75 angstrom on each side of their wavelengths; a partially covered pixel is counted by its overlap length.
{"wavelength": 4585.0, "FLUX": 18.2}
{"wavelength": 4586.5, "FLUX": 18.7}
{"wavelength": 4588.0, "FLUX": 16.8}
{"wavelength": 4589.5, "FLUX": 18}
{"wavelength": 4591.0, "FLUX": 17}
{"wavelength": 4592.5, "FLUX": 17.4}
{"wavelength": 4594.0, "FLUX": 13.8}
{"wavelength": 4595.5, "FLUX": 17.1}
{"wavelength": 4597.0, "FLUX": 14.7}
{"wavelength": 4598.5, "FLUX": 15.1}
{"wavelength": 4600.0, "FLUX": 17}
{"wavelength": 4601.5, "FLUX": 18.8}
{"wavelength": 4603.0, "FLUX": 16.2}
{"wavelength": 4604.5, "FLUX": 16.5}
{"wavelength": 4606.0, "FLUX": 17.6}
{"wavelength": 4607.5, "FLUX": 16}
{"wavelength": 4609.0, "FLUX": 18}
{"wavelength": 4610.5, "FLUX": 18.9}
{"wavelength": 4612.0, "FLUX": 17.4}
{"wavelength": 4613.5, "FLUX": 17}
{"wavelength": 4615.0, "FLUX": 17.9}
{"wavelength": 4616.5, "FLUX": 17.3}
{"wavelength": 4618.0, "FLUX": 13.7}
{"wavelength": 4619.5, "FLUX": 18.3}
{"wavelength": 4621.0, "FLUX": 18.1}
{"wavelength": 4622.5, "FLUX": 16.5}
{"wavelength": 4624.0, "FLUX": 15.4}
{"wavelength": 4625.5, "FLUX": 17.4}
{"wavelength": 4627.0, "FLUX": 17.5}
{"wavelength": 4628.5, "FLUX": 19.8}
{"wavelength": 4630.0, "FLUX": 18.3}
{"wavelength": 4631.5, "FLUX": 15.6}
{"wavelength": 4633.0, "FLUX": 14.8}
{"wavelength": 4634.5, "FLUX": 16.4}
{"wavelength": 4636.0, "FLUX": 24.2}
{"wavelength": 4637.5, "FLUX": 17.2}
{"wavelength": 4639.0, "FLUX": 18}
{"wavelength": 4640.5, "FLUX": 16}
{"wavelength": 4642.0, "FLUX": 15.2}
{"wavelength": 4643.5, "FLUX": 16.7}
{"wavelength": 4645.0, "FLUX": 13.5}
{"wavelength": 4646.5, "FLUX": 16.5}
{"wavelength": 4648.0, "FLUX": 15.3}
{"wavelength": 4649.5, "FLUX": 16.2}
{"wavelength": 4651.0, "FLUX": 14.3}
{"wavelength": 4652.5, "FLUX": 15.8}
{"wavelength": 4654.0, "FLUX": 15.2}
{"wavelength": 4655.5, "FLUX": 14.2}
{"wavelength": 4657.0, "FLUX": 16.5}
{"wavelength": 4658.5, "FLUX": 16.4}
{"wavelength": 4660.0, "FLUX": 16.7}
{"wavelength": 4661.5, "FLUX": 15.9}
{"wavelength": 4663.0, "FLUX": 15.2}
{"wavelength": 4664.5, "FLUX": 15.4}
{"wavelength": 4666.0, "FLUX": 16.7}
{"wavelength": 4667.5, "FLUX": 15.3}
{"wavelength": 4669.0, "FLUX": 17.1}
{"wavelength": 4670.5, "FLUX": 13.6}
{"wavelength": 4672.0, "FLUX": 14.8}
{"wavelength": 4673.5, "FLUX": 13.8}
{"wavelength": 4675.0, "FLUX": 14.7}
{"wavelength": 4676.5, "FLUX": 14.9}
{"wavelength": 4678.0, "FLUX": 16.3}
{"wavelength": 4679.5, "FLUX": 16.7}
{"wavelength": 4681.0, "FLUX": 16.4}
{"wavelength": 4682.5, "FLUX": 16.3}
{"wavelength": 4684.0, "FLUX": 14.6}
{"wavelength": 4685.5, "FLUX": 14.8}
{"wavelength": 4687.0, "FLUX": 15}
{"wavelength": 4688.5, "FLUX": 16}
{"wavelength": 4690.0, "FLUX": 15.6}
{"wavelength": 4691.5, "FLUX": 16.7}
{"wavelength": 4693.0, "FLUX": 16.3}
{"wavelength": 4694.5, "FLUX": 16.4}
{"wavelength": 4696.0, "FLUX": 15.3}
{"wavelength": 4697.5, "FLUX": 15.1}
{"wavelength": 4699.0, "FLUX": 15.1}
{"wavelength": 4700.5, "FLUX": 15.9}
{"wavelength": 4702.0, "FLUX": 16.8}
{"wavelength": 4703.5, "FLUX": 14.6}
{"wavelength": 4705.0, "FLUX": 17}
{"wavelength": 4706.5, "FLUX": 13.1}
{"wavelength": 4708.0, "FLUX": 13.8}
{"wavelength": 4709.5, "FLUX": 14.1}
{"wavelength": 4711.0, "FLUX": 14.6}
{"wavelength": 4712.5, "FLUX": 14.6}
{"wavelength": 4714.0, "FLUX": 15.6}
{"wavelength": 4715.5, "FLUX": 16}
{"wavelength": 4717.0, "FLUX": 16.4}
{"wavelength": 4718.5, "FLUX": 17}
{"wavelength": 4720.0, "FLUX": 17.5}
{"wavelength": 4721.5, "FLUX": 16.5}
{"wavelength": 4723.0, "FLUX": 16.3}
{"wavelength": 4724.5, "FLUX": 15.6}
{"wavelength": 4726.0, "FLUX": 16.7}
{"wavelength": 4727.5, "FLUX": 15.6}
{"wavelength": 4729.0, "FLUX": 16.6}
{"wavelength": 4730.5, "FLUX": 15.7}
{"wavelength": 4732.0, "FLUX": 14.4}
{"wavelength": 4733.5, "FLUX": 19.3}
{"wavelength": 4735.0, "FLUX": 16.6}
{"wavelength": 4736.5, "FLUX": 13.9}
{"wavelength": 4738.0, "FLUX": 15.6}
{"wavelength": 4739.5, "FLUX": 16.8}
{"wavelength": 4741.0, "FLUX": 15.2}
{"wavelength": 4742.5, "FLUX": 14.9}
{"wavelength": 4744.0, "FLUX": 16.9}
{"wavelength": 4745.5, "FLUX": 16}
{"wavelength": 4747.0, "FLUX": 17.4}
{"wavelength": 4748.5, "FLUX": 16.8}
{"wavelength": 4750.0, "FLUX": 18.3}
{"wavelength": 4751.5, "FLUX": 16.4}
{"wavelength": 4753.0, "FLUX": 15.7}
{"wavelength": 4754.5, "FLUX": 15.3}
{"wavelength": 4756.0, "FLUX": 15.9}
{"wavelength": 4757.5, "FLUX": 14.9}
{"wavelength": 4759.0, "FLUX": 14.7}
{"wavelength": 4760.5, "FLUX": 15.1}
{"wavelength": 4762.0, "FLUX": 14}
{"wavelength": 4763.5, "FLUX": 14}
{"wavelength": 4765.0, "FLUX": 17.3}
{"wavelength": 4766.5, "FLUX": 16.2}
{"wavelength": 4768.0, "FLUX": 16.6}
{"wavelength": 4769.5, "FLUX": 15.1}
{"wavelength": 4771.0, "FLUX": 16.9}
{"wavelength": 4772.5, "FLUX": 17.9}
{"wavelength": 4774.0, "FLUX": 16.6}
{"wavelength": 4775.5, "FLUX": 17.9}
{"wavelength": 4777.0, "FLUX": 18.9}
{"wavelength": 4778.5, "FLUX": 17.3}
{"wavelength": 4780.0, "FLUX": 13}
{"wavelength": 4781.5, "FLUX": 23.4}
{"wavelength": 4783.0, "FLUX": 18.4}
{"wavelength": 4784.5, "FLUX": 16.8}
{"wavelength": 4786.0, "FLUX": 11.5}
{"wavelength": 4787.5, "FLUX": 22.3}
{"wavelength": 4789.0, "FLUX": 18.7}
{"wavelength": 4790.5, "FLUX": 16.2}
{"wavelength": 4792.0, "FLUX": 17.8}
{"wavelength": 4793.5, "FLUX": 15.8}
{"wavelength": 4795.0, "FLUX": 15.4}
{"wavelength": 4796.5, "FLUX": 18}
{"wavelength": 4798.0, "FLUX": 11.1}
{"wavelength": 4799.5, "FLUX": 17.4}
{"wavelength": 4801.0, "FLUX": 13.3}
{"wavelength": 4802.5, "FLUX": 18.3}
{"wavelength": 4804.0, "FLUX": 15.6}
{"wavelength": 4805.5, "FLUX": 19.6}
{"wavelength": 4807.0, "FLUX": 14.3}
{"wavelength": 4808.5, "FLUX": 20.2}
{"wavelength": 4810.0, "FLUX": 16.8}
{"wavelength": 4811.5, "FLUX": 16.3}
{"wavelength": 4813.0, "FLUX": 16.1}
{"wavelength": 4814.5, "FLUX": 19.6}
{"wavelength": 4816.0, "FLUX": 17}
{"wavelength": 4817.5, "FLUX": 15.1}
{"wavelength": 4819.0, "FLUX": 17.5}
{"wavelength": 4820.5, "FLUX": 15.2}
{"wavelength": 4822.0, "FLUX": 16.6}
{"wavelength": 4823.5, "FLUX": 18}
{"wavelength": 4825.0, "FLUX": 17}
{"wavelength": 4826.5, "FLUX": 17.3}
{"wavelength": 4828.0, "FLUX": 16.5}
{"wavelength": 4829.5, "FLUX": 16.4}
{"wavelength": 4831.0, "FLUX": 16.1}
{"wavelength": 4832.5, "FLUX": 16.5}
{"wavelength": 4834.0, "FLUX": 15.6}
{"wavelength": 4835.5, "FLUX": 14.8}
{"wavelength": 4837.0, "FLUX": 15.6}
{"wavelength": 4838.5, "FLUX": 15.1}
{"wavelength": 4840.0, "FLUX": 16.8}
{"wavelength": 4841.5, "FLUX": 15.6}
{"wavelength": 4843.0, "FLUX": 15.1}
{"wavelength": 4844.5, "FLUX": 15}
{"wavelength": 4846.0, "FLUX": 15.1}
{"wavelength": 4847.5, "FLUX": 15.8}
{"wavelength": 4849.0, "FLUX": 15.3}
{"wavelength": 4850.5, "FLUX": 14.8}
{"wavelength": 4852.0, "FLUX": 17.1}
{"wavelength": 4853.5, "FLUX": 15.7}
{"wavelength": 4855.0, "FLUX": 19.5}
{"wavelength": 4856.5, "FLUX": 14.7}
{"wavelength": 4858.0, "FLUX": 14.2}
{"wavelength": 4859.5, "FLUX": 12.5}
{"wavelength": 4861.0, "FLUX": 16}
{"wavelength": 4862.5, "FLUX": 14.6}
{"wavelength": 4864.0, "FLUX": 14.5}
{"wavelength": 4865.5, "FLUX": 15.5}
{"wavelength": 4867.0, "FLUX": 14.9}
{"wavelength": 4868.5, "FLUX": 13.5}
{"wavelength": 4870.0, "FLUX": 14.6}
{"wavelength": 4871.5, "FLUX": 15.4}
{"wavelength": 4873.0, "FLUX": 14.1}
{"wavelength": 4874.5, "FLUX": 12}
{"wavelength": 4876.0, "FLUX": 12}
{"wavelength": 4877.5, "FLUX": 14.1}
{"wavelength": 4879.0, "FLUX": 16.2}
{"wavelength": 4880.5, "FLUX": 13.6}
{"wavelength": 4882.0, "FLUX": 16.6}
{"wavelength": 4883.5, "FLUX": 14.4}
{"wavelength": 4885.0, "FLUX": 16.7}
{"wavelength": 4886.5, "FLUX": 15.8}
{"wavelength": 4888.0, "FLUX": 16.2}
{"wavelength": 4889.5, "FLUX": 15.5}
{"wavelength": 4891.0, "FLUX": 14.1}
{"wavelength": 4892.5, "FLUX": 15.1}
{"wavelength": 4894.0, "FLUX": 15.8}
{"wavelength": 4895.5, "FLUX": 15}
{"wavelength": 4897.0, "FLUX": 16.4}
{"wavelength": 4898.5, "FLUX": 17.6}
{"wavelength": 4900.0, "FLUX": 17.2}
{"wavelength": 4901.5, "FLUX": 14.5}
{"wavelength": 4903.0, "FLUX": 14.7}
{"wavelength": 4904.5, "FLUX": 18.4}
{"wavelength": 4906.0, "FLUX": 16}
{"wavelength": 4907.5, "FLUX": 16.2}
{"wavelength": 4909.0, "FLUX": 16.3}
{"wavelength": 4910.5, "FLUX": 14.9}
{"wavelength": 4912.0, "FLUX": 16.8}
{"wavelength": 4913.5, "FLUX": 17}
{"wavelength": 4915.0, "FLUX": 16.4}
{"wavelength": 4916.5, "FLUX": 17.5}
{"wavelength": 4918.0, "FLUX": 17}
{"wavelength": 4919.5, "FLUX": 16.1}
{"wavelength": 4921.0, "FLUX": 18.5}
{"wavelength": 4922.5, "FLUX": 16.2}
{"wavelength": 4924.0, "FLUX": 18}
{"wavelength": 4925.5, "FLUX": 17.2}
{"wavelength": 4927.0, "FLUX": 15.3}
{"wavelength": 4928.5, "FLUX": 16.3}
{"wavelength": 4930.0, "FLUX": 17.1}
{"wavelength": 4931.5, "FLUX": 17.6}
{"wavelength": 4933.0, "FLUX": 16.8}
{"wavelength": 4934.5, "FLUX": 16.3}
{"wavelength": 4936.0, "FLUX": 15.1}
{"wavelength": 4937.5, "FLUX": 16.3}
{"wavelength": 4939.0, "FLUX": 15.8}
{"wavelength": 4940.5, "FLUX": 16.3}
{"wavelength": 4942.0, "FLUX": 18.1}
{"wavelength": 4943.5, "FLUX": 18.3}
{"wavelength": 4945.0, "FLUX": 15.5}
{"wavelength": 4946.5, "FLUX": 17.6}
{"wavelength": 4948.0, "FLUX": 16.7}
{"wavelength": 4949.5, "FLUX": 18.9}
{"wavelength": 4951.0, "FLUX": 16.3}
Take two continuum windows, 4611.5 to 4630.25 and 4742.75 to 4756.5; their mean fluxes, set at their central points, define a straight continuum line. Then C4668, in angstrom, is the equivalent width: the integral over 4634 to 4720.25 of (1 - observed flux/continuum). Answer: 5.83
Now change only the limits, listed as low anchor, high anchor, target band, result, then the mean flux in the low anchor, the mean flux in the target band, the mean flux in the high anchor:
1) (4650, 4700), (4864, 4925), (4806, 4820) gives -1.2 angstrom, 15.6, 17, 15.7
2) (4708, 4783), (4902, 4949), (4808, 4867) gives 1.4 angstrom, 16.2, 16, 16.7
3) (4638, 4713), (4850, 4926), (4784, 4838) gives -3.3 angstrom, 15.5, 16.6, 15.6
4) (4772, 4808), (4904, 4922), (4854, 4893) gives 4.5 angstrom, 16.9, 14.9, 16.7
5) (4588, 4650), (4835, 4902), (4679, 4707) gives 1.2 angstrom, 16.9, 15.7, 15.2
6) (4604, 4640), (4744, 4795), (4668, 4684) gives 1.6 angstrom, 17.4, 15.4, 16.6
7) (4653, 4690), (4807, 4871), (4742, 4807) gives -2.9 angstrom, 15.5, 16.5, 15.9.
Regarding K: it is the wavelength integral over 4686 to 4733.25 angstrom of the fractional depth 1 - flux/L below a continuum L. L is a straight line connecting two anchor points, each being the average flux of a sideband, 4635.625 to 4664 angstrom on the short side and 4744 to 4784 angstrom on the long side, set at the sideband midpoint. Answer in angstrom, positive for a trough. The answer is 1.9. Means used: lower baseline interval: 16.2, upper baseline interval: 16.5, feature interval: 15.7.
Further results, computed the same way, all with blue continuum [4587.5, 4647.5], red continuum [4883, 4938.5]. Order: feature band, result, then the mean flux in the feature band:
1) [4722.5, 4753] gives 0.79 angstrom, 16.2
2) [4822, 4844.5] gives 0.42 angstrom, 16.1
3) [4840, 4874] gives 2.55 angstrom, 15.2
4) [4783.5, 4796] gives -0.24 angstrom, 16.9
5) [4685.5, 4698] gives 0.76 angstrom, 15.8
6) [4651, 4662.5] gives 0.78 angstrom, 15.7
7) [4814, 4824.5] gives -0.29 angstrom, 16.9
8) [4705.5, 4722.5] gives 1.32 angstrom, 15.4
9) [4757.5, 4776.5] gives 0.67 angstrom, 16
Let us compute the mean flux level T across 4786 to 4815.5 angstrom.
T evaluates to 16.8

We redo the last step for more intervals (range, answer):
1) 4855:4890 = 14.8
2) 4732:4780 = 16.2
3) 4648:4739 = 15.7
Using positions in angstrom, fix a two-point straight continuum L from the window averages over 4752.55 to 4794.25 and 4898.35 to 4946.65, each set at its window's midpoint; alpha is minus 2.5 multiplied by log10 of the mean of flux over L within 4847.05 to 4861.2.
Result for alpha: 0.07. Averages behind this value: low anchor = 16.6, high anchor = 16.6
